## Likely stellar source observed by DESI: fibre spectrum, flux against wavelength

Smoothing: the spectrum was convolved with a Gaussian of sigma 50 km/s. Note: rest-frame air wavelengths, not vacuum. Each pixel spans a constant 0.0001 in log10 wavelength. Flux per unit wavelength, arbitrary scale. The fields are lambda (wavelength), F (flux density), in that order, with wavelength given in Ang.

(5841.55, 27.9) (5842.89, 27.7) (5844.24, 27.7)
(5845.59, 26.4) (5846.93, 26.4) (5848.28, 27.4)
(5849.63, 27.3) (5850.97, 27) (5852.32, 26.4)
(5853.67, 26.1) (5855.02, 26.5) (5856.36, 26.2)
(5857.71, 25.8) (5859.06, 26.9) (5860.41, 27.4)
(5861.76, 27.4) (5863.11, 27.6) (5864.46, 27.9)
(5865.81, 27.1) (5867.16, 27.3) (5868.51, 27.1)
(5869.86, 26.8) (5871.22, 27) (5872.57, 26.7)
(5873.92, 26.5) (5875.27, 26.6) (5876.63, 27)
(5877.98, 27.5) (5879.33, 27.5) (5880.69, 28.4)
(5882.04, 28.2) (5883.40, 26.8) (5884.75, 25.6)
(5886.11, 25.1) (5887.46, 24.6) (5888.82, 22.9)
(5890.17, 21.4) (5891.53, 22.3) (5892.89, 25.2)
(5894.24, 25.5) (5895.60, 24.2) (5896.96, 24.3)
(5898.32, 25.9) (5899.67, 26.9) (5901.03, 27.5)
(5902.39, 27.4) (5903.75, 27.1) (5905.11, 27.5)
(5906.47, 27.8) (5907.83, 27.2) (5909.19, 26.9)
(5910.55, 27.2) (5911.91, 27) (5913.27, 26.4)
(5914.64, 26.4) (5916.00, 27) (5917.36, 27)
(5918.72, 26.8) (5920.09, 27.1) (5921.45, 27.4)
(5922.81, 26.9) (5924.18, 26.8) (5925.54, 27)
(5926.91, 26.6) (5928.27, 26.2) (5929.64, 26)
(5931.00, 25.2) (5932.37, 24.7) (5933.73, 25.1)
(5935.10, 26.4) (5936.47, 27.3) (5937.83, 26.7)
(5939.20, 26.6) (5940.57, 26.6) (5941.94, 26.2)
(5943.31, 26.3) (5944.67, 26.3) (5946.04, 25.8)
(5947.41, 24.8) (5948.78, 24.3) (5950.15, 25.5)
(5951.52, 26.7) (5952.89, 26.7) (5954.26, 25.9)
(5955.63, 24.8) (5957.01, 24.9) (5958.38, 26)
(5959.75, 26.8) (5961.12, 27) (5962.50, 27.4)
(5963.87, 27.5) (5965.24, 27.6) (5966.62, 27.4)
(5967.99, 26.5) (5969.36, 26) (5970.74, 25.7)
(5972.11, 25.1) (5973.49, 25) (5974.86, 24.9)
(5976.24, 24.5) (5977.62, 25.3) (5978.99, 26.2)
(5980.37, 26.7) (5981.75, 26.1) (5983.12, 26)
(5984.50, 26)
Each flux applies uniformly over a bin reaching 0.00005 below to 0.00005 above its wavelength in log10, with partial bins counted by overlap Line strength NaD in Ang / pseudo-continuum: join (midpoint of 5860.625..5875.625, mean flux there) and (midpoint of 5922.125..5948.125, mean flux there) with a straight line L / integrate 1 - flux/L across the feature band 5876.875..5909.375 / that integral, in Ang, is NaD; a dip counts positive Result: 0.9 Ang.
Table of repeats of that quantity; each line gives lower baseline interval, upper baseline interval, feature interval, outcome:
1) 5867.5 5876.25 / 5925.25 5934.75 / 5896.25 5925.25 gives -0.8 Ang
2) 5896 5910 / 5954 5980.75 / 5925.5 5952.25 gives 0.4 Ang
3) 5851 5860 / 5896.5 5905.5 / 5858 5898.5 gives 0.6 Ang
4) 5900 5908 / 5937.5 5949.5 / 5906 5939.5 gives 0.1 Ang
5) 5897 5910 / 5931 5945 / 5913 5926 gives -0.1 Ang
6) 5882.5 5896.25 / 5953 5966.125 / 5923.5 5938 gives -0.3 Ang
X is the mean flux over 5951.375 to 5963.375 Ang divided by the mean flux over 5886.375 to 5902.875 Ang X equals 1.1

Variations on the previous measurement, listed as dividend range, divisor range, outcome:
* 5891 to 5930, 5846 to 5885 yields 0.98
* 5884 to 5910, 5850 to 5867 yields 0.95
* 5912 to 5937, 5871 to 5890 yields 1.01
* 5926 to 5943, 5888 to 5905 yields 1.04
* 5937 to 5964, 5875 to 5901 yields 1.02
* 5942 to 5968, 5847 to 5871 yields 0.97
